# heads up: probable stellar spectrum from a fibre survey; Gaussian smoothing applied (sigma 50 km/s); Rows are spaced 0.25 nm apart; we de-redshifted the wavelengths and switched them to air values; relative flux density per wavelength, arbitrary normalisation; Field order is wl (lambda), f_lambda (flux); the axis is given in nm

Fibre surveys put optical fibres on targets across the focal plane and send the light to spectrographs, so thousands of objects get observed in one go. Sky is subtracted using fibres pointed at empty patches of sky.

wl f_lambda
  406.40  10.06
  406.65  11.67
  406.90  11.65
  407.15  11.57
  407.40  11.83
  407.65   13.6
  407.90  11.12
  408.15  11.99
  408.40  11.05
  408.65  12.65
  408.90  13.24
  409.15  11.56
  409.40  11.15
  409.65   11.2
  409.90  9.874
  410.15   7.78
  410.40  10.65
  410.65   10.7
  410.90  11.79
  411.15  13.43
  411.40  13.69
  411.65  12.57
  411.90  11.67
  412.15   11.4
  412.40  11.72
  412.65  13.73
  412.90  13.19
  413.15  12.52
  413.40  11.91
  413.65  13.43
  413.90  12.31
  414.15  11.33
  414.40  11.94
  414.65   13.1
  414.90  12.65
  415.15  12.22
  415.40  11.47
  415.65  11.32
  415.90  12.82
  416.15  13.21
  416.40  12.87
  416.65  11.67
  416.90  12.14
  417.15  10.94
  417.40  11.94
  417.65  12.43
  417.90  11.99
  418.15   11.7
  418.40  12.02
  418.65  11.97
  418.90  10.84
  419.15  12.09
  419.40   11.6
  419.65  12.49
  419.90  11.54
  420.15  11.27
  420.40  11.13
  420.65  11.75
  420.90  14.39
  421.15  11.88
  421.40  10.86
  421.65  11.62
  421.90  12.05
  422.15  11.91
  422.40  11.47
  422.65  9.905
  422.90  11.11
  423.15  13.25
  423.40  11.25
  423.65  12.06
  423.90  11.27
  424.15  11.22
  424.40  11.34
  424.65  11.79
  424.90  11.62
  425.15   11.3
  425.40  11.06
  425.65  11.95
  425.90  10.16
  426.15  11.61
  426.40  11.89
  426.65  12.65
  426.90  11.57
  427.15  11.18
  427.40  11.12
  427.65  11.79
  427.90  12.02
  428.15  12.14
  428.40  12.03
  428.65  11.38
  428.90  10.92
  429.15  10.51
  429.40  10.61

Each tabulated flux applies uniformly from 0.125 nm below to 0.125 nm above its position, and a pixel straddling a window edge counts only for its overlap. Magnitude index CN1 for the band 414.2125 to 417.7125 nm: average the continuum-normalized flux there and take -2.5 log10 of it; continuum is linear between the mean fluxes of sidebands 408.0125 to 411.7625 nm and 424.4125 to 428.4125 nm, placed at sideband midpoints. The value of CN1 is -0.056 mag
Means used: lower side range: 11.6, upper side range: 11.6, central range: 12.2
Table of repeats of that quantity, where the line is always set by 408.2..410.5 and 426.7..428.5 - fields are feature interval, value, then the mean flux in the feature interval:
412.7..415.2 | -0.118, 12.5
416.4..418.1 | -0.054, 11.9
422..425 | 0.005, 11.5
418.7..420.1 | -0.026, 11.7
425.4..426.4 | 0.035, 11.3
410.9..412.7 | -0.125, 12.5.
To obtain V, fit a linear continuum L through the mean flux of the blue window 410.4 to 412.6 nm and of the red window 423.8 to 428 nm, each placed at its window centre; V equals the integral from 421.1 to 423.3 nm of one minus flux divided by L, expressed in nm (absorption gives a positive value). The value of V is 0.02 nm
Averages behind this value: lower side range 12.1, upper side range 11.5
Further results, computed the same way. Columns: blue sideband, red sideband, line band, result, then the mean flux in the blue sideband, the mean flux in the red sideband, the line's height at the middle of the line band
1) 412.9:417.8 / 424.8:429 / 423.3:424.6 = 0.03 nm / 12.2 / 11.6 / 11.7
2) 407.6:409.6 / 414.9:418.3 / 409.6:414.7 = 0.05 nm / 12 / 12.1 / 12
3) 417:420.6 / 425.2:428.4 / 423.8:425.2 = 0.02 nm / 11.7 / 11.6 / 11.6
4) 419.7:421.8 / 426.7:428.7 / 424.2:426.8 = 0.05 nm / 11.8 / 11.7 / 11.7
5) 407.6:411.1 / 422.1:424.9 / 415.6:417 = -0.12 nm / 11.3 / 11.5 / 11.4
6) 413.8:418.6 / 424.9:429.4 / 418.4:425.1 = 0.06 nm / 12.1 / 11.5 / 11.8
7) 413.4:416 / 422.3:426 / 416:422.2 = -0.05 nm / 12.2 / 11.4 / 11.8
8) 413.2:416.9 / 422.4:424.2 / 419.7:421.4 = -0.03 nm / 12.3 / 11.4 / 11.7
